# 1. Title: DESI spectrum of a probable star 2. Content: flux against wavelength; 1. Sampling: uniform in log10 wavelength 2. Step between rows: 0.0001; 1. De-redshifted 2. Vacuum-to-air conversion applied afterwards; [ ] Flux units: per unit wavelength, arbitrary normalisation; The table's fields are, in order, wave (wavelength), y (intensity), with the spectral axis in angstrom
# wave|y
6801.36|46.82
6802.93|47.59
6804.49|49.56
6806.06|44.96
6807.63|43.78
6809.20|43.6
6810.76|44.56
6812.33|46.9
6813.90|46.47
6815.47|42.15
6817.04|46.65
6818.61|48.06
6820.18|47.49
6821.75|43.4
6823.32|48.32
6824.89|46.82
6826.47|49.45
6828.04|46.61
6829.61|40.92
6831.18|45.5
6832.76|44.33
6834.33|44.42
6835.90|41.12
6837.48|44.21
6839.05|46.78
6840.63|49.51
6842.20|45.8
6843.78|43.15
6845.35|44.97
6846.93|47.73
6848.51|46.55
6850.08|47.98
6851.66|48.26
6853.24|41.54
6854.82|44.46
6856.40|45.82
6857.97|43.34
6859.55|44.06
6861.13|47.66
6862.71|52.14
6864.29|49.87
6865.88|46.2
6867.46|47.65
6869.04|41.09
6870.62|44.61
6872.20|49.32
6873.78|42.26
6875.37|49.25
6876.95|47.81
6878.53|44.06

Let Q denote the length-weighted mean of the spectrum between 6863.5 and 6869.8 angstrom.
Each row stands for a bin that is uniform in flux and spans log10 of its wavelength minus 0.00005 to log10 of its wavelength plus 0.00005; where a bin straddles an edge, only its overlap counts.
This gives 46.2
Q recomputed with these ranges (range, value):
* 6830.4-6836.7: 43.8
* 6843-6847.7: 45.3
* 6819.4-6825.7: 46.5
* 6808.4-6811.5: 44.2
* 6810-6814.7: 45.9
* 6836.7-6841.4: 46.8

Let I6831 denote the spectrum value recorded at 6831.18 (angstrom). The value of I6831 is 45.5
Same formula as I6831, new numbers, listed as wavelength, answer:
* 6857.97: 43.34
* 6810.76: 44.56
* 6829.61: 40.92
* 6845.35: 44.97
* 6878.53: 44.06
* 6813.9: 46.47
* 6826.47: 49.45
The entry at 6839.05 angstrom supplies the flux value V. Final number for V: 46.78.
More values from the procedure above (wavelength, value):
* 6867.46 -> 47.65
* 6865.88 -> 46.2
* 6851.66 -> 48.26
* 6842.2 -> 45.8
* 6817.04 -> 46.65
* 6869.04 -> 41.09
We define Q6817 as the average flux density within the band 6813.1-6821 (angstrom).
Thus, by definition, 46.1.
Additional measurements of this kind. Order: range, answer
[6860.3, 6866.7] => 48.9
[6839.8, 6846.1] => 45.9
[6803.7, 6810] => 45.5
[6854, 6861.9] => 45.1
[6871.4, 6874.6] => 45.8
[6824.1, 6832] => 45.8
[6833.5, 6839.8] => 44.2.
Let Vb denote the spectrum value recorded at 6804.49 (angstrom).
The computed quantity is 49.56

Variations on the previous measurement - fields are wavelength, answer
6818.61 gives 48.06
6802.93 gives 47.59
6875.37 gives 49.25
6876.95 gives 47.81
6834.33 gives 44.42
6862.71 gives 52.14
